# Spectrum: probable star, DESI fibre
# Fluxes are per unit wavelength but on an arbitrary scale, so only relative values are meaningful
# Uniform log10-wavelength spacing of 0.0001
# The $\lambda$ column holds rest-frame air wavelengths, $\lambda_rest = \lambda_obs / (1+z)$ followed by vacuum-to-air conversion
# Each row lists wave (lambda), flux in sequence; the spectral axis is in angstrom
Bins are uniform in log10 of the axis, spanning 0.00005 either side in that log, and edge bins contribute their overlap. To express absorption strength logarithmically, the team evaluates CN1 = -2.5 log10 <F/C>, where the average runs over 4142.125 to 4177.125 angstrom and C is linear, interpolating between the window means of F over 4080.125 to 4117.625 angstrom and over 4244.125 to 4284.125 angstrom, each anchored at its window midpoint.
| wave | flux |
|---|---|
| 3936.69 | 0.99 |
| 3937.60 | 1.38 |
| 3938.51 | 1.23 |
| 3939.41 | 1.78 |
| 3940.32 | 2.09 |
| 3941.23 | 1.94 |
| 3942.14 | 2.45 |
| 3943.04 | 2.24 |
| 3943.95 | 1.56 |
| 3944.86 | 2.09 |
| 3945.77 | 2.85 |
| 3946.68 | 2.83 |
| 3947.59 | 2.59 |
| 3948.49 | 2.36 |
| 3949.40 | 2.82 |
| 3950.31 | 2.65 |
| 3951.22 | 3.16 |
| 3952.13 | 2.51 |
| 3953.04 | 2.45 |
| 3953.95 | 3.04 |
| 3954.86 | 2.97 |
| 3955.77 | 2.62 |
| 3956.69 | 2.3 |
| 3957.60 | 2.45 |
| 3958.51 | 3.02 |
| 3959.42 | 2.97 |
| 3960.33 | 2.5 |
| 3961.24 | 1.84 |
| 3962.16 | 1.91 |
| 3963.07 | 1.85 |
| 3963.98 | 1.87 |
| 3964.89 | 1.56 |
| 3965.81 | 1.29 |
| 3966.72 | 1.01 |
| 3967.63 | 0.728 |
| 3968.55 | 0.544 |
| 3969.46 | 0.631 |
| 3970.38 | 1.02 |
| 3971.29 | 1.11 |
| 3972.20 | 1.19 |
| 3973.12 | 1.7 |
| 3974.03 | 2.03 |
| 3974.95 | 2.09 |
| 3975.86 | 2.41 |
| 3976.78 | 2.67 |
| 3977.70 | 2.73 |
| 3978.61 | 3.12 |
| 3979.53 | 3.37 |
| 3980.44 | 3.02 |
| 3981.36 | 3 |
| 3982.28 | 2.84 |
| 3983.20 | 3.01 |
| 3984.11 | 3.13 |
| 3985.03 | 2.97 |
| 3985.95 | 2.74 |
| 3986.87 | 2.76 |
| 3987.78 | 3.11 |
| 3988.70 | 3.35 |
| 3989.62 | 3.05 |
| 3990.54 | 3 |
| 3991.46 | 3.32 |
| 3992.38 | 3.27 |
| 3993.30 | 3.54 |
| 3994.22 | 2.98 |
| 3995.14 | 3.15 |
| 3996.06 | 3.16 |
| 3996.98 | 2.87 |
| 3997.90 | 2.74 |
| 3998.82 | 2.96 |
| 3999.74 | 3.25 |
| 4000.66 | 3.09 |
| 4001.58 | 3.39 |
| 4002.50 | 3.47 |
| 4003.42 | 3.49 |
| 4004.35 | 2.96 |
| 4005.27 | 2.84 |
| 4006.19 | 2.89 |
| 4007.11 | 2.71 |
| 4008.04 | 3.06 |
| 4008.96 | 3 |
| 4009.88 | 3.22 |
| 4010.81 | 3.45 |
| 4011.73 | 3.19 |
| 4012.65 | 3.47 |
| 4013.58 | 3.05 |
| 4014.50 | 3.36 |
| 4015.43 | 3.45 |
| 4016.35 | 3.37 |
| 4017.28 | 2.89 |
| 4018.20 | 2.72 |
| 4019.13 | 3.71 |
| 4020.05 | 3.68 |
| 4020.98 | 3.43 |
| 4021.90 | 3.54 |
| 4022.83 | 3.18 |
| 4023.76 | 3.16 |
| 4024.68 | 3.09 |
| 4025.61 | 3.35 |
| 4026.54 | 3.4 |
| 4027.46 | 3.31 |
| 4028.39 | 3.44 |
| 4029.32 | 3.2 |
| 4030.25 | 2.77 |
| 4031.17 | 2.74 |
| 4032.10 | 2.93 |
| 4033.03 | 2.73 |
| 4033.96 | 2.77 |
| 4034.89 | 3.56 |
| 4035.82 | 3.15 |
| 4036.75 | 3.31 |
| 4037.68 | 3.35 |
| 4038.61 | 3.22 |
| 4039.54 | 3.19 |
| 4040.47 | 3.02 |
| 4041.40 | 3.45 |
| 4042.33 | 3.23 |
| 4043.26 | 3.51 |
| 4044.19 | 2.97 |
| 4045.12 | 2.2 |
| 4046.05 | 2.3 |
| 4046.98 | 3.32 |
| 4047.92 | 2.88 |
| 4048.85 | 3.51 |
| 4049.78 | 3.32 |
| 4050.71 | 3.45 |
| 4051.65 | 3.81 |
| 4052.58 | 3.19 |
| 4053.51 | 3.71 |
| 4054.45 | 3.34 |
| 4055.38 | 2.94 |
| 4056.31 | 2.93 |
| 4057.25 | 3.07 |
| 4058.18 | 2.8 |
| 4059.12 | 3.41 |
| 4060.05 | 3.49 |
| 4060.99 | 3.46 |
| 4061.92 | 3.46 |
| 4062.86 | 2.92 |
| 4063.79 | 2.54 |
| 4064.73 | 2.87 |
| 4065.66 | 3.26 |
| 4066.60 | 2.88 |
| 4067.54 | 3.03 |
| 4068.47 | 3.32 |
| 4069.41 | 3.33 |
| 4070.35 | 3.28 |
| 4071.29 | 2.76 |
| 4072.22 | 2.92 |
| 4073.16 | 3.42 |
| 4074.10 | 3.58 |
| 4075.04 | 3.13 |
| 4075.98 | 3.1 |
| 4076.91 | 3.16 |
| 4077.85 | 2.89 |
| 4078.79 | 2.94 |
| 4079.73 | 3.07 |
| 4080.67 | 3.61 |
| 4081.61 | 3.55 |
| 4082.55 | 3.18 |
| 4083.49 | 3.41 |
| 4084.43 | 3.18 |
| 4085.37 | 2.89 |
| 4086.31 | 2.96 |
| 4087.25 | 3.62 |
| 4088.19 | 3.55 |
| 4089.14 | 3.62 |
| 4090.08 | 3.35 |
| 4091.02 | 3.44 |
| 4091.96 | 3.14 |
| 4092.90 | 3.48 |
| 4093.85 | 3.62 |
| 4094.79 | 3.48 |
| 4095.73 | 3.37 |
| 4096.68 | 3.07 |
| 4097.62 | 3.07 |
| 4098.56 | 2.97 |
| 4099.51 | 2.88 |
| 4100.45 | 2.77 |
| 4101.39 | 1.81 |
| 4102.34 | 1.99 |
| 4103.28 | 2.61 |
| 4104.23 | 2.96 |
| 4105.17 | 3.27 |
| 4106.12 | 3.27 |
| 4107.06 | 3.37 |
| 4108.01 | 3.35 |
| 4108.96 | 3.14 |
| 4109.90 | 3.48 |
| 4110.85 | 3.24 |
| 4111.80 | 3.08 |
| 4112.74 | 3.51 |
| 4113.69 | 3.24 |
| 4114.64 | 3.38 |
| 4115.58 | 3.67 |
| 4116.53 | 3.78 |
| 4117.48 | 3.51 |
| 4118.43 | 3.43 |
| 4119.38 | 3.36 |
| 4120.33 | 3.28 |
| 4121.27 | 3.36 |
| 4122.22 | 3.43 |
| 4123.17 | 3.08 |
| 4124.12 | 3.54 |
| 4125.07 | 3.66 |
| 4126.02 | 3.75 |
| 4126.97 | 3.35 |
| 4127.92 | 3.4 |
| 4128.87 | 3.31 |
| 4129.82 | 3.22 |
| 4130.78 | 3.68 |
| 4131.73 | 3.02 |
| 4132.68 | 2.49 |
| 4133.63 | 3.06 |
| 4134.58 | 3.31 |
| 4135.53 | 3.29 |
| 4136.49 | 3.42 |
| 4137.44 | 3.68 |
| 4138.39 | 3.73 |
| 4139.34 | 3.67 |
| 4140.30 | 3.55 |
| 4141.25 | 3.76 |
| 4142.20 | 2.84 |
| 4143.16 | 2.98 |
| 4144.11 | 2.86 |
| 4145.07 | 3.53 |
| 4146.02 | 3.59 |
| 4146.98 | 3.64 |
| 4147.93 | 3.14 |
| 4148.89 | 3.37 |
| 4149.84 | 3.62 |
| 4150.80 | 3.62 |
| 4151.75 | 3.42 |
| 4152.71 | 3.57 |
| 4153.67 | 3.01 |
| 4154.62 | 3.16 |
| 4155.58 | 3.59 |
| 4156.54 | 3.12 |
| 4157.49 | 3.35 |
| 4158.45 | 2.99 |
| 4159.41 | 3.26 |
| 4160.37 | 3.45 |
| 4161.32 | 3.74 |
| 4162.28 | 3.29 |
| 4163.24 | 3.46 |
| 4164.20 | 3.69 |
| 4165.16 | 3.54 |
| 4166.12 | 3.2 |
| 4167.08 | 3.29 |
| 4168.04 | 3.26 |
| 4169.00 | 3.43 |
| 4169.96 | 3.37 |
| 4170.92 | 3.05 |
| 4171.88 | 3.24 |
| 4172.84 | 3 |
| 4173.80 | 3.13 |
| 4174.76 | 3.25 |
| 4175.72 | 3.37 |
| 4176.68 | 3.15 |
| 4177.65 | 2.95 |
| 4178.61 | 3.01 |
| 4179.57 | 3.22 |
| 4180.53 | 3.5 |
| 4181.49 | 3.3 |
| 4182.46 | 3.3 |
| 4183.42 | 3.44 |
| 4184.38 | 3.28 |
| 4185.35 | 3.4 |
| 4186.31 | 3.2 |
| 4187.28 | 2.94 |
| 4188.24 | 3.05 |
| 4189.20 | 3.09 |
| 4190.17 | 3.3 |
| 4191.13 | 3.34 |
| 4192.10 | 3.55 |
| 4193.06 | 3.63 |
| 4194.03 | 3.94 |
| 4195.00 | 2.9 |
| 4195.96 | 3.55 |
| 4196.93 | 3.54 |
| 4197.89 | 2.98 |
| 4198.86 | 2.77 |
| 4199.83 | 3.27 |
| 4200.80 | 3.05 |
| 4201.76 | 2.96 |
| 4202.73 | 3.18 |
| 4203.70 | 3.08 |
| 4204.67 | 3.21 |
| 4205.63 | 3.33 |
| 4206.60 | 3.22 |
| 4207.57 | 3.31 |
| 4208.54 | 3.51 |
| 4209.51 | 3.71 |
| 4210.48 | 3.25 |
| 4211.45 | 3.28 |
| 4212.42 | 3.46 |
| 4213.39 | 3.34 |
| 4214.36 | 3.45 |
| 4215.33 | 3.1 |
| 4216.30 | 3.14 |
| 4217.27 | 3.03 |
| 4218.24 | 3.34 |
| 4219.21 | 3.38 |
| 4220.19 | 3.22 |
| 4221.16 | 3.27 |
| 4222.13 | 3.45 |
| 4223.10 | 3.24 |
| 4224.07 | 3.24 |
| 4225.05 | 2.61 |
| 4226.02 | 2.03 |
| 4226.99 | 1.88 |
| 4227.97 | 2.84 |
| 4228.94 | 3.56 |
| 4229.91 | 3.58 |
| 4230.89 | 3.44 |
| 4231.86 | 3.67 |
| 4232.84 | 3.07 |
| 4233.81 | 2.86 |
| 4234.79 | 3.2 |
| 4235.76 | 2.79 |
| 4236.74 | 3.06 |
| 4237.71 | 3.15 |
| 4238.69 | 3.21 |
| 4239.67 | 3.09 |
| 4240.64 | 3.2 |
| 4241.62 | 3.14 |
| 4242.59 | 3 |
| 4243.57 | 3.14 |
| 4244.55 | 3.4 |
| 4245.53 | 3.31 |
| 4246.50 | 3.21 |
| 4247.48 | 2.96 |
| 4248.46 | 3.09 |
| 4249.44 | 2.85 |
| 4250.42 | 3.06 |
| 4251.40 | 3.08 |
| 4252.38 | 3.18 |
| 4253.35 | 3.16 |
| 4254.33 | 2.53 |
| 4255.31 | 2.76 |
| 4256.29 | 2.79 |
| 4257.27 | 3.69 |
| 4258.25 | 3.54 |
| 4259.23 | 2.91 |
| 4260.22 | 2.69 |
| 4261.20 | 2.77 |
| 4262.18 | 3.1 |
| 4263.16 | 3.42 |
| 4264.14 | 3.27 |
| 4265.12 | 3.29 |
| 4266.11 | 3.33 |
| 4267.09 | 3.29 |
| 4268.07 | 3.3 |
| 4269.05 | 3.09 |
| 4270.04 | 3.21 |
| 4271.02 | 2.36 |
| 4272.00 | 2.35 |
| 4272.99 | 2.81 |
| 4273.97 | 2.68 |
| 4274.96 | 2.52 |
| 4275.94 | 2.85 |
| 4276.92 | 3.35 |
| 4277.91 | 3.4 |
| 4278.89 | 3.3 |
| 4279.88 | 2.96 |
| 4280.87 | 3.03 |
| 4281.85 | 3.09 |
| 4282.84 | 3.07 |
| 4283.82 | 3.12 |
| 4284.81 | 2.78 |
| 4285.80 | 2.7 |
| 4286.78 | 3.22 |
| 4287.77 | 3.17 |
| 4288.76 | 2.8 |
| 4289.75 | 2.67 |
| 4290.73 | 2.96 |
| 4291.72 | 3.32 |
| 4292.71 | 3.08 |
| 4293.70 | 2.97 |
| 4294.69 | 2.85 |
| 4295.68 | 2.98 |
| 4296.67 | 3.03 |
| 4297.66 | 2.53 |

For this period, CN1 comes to -0.05 mag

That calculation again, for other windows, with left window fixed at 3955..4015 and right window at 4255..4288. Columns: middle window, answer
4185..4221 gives -0.116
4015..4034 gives -0.190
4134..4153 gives -0.199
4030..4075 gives -0.155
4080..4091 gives -0.208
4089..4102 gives -0.126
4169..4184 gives -0.116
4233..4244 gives -0.032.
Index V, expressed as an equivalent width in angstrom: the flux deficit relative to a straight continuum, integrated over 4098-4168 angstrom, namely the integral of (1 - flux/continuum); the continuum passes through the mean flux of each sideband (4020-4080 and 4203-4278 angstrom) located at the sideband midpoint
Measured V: -3.5 angstrom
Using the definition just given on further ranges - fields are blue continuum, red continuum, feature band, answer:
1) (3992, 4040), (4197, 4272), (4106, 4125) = -1.4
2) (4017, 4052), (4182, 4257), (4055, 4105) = 0.8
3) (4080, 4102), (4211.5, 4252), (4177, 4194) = -0.7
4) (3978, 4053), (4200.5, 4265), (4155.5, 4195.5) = -2.0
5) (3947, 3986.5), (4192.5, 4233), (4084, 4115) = -4.1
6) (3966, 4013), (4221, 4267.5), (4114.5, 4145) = -4.8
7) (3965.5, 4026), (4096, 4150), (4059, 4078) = -0.5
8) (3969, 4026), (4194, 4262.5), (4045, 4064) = -1.2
